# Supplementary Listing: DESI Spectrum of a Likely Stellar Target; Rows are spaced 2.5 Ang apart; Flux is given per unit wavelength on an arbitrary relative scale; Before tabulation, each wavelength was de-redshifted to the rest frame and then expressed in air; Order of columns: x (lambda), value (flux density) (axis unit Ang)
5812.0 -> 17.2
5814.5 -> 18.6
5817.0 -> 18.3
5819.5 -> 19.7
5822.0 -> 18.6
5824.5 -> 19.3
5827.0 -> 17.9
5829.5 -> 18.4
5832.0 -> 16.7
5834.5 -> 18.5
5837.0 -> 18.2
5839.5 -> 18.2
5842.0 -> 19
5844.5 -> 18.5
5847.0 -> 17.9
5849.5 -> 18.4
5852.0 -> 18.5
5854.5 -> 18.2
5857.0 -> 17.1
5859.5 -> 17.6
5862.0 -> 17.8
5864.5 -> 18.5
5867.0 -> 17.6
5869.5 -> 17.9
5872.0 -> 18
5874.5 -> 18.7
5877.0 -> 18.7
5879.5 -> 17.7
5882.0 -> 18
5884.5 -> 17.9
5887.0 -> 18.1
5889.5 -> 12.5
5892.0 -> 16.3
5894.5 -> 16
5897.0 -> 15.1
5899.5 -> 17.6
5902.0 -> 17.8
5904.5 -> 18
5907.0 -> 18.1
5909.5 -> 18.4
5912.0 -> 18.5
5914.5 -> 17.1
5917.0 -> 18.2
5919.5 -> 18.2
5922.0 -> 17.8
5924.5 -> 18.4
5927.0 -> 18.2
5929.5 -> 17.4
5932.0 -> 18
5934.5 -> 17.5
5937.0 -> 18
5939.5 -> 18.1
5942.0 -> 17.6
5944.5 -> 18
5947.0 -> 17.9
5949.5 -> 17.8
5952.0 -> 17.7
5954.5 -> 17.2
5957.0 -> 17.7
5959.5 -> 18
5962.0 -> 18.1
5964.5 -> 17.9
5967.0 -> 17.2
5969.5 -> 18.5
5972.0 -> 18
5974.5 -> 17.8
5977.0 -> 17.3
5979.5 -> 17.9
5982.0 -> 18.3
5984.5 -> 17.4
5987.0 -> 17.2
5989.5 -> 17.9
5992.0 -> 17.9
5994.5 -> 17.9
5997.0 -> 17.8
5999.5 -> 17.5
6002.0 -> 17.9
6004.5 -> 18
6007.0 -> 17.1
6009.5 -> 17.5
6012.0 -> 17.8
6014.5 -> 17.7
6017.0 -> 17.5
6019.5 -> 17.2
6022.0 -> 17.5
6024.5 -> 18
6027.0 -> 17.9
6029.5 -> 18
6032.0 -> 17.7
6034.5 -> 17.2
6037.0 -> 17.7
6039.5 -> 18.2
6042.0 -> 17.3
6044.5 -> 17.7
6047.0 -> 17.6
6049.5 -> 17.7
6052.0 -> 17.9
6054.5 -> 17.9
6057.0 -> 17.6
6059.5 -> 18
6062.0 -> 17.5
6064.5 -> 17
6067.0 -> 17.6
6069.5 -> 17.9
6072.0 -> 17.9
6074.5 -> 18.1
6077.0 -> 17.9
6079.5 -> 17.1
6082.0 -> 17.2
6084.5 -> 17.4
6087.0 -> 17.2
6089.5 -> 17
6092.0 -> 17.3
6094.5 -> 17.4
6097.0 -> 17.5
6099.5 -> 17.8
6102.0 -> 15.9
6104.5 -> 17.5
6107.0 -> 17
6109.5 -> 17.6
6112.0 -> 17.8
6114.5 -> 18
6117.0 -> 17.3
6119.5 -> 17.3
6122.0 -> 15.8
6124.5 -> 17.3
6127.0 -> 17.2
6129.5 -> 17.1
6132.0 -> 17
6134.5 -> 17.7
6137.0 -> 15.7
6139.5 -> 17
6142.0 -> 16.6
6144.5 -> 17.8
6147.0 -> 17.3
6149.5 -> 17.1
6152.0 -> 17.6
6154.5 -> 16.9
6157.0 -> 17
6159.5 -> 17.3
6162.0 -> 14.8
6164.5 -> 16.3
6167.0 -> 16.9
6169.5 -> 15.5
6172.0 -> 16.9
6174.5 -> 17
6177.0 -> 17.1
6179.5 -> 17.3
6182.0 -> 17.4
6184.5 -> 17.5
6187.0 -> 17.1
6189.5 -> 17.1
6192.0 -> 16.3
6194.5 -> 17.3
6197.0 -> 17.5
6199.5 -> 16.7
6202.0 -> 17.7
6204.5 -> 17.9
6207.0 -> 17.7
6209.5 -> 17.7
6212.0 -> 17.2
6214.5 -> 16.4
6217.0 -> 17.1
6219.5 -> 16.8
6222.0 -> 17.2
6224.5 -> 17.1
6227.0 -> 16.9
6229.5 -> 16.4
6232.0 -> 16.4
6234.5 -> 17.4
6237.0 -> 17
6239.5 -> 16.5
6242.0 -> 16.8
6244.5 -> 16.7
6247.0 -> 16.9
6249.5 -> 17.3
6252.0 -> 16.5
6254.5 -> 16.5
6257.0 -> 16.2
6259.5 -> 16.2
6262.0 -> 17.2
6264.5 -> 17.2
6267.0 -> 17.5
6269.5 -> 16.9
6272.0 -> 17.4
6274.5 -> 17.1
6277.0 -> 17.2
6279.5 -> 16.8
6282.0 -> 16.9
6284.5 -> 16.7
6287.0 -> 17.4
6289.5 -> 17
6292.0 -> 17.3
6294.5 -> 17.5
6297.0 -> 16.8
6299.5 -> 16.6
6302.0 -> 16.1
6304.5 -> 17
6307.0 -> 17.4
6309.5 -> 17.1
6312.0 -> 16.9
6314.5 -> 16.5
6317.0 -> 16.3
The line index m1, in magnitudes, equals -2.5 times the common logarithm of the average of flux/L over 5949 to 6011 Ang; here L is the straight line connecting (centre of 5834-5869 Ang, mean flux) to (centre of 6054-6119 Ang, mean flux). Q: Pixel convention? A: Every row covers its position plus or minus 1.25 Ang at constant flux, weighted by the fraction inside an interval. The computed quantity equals 0.00 mag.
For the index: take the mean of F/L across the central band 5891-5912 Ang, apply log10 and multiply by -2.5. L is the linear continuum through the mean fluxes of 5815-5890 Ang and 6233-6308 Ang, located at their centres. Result 0.042 mag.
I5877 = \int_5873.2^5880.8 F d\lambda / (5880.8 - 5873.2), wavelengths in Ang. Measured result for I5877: 18.4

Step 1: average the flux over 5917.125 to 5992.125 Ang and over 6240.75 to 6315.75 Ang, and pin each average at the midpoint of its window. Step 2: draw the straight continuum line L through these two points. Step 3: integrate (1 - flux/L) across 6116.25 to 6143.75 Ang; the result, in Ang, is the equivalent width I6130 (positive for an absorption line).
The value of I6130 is 0.7 Ang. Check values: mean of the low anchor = 17.8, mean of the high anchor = 16.9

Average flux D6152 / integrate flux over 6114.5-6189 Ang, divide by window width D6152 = 16.9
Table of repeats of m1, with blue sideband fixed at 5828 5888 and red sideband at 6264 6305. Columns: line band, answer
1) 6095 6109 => 0.019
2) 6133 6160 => 0.018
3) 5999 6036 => 0.003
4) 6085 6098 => 0.014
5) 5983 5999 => 0.004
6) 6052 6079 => -0.010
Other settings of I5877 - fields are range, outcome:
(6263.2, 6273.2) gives 17.2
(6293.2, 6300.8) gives 17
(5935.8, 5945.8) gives 17.9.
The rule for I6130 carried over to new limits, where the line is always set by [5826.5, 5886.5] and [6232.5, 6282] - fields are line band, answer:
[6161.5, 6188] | 0.60 Ang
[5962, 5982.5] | -0.14 Ang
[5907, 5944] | -0.17 Ang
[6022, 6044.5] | -0.22 Ang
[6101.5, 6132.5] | 0.26 Ang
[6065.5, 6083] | -0.23 Ang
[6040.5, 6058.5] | -0.17 Ang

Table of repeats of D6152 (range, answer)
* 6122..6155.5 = 17.1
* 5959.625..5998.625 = 17.8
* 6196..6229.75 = 17.2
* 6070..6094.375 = 17.5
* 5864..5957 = 17.6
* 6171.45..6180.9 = 17.1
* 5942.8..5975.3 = 17.8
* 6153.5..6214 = 17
